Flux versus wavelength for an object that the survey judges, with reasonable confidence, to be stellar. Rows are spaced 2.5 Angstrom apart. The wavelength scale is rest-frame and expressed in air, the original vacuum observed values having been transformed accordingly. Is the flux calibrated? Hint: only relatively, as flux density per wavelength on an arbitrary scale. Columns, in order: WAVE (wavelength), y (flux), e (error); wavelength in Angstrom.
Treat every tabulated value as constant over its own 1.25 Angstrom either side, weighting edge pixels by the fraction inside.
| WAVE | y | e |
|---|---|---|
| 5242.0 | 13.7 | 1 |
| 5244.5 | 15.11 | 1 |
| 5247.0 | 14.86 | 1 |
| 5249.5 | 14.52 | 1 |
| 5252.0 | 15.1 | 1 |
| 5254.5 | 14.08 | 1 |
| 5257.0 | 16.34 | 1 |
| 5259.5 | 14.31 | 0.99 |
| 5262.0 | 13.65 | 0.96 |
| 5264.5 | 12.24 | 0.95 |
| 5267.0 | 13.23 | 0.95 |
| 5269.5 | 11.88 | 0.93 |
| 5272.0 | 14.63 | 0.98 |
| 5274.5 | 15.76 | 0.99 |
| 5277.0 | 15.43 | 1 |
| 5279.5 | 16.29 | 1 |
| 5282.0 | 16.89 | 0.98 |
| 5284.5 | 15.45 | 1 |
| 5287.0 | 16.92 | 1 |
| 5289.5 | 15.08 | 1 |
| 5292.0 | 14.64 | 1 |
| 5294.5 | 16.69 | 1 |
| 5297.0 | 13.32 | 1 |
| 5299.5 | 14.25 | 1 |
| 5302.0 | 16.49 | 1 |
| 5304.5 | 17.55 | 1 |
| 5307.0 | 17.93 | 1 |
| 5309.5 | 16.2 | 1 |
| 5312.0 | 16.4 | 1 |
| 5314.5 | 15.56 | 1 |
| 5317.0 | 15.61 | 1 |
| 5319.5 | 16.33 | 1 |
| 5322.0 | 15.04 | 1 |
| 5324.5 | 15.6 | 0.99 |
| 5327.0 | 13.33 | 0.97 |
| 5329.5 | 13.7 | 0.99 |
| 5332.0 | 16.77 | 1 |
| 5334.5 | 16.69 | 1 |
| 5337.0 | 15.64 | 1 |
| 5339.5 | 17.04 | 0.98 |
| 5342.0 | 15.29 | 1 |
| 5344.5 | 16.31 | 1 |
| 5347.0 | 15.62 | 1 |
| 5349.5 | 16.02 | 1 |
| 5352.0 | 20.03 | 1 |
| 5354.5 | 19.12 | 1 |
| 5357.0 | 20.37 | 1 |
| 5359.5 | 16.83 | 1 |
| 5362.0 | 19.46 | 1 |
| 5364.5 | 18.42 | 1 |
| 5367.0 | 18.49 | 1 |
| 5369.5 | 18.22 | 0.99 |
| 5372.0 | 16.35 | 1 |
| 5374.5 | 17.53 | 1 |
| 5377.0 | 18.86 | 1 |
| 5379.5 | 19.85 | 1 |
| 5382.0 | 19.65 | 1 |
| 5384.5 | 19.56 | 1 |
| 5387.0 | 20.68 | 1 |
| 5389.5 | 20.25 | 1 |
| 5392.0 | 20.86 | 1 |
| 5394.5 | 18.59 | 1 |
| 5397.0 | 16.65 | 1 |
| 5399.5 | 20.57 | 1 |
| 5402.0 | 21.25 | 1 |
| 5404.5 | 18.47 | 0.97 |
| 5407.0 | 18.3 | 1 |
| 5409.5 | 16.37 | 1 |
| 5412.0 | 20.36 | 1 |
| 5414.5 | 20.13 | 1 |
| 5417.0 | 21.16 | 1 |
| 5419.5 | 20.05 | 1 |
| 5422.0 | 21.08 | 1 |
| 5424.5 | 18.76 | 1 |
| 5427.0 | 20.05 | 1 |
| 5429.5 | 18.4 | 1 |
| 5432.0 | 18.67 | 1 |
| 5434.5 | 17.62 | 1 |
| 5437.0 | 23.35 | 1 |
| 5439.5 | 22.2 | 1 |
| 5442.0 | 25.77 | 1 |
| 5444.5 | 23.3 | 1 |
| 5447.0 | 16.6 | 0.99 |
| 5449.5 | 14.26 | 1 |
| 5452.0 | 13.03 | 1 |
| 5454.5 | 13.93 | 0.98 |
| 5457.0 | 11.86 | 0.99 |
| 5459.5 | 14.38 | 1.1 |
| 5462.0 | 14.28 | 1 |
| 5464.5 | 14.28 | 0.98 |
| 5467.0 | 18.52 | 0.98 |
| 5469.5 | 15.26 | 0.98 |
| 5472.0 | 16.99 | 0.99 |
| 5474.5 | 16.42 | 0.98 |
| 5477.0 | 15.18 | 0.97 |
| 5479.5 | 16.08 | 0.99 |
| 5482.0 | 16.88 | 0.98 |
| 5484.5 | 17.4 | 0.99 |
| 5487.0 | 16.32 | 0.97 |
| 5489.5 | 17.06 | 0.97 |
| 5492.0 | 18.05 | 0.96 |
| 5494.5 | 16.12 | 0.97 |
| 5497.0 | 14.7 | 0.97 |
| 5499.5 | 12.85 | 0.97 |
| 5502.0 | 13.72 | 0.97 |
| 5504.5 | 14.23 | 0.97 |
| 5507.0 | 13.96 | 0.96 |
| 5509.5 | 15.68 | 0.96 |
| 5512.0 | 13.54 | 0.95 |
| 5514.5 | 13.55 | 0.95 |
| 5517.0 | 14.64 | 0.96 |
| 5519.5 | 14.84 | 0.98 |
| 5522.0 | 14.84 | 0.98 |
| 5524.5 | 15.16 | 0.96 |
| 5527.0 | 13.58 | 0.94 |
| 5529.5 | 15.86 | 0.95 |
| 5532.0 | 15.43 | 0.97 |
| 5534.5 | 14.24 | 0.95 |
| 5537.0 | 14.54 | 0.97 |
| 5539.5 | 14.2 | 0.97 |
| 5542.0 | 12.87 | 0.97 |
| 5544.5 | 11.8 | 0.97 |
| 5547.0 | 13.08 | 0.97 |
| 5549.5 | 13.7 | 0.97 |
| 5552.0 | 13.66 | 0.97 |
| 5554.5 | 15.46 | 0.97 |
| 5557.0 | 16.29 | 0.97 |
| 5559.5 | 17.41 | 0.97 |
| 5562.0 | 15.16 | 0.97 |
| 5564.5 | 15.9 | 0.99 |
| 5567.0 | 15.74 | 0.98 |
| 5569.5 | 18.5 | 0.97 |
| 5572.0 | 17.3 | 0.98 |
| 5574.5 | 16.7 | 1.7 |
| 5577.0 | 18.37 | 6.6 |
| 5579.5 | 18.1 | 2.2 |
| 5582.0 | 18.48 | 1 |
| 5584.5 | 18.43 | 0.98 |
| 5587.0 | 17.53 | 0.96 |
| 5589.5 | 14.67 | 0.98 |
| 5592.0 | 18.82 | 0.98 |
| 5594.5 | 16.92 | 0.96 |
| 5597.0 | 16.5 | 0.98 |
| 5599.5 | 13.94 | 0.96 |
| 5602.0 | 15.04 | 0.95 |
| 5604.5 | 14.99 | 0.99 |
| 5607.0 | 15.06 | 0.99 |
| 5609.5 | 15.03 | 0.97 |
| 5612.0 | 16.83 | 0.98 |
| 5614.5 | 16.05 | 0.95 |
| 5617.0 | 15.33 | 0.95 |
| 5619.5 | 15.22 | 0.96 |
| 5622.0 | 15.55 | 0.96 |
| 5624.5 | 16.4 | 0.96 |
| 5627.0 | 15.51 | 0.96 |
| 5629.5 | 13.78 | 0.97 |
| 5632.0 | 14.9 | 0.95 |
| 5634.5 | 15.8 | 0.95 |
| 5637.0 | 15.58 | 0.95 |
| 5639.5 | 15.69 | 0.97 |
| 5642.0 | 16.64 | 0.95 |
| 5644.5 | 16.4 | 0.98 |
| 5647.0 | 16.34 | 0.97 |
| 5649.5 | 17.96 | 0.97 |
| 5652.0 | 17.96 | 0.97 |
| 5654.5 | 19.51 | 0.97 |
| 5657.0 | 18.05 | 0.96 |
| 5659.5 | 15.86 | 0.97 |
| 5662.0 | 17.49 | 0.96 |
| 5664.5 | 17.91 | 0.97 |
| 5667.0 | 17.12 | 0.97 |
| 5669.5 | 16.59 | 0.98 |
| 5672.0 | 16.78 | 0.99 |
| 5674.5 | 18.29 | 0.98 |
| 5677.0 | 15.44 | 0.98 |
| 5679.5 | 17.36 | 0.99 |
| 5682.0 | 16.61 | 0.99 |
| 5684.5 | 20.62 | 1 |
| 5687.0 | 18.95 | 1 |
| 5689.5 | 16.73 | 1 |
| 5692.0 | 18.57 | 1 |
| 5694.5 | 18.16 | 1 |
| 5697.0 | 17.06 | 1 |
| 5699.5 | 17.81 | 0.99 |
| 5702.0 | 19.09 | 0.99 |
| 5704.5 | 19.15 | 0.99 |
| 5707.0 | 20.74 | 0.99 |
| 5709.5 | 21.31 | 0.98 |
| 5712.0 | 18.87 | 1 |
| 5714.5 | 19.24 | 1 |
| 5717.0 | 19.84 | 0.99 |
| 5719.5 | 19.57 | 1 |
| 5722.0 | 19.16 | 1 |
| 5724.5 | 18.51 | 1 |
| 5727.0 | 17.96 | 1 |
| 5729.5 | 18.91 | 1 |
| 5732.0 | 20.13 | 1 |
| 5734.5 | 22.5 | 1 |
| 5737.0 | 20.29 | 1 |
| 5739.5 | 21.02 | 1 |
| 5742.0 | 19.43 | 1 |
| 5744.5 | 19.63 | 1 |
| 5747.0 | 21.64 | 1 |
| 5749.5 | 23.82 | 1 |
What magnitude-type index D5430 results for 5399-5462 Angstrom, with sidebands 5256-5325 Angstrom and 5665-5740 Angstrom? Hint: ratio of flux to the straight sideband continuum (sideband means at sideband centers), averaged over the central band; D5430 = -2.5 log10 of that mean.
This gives -0.14 mag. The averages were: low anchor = 15.3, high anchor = 18.7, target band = 18.7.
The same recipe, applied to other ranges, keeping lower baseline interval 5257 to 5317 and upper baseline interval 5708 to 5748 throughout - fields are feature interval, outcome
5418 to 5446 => -0.23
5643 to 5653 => 0.11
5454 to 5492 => 0.10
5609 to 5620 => 0.18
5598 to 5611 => 0.24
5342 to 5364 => -0.12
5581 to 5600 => 0.09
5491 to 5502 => 0.15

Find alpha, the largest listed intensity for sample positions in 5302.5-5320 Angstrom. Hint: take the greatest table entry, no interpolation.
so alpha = 17.93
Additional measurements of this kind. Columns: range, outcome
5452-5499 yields 18.52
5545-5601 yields 18.82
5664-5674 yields 17.91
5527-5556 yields 15.86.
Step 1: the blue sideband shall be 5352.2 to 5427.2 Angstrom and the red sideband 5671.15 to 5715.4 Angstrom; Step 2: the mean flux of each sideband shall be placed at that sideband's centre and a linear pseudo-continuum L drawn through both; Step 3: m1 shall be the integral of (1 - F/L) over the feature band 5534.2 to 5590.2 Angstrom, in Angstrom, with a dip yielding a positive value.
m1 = 8.83 Angstrom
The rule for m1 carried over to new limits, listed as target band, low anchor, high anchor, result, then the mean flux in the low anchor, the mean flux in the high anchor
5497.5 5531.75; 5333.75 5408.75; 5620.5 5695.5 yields 6.34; 18.4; 16.9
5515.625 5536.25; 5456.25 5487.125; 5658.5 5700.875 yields 1.75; 15.7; 17.5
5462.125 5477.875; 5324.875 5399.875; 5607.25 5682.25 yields 1.19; 17.8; 16.4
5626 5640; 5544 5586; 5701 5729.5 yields 1.96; 16.2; 19.4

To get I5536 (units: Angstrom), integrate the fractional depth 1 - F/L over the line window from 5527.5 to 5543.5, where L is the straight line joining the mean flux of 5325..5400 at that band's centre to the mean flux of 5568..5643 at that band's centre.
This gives 2.18 Angstrom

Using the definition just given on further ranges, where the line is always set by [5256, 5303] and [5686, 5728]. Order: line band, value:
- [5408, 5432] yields -4.9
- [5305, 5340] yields -1.3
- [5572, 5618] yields 3.4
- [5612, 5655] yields 4.9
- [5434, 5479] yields -1.4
